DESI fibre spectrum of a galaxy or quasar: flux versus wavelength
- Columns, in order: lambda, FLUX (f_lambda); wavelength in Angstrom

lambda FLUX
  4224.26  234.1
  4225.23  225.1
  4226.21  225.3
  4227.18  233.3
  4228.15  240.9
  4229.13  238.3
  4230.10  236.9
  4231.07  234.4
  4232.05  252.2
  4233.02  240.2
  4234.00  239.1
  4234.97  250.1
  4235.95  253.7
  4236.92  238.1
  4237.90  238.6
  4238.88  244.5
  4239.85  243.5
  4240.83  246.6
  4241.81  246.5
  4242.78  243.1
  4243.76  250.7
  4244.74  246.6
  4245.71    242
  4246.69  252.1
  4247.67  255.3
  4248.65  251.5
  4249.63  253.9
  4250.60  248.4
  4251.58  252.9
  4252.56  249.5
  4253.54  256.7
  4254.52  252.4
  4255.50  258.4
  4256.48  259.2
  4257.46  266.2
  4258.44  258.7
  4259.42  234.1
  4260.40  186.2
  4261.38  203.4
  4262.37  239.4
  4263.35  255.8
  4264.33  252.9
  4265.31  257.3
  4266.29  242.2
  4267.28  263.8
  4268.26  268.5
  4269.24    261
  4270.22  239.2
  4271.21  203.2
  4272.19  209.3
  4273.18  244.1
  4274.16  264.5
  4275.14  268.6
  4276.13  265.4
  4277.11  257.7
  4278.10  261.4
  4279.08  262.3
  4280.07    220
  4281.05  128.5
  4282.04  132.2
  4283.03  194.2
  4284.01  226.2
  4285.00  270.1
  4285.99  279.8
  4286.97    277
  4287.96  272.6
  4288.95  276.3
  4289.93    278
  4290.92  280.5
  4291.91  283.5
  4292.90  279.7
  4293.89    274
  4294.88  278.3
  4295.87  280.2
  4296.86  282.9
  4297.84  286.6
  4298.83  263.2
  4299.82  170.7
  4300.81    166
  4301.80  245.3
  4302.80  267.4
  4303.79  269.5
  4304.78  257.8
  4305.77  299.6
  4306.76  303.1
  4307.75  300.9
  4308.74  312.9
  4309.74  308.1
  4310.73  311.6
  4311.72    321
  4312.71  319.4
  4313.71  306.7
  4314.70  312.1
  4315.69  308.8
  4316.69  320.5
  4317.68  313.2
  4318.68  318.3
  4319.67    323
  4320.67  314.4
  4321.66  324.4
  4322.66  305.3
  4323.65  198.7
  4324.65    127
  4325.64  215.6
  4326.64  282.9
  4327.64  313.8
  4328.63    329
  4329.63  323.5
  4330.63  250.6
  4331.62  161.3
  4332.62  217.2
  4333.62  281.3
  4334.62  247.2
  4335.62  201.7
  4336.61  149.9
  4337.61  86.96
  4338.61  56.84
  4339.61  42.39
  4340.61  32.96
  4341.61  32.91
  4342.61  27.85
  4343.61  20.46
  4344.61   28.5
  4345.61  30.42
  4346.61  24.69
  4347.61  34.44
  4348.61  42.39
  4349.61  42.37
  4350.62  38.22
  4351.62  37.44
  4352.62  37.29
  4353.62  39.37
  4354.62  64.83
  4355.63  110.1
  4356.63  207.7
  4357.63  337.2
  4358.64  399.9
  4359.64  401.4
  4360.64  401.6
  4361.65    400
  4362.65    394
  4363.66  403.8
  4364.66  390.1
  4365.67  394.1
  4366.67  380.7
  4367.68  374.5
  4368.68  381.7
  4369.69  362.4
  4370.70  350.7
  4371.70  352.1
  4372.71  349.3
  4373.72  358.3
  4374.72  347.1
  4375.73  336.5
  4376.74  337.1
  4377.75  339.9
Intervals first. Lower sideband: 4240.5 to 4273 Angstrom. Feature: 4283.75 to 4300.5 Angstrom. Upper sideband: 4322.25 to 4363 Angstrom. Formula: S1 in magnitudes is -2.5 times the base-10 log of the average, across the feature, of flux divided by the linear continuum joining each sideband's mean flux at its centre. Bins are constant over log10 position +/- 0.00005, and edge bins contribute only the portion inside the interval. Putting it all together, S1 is -0.24 mag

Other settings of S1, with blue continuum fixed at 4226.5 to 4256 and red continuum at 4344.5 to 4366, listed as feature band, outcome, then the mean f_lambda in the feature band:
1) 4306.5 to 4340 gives -0.23 mag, 259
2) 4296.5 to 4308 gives -0.18 mag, 258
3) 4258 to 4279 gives -0.05 mag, 245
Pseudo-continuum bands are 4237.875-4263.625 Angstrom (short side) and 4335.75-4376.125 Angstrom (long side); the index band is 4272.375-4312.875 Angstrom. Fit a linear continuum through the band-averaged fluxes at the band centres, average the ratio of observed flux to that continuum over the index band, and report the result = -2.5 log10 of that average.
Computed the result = -0.14 mag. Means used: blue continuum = 246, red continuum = 208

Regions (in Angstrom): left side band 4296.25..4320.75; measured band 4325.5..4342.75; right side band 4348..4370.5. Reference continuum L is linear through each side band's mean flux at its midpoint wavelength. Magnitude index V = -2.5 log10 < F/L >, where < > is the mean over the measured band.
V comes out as 0.44 mag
